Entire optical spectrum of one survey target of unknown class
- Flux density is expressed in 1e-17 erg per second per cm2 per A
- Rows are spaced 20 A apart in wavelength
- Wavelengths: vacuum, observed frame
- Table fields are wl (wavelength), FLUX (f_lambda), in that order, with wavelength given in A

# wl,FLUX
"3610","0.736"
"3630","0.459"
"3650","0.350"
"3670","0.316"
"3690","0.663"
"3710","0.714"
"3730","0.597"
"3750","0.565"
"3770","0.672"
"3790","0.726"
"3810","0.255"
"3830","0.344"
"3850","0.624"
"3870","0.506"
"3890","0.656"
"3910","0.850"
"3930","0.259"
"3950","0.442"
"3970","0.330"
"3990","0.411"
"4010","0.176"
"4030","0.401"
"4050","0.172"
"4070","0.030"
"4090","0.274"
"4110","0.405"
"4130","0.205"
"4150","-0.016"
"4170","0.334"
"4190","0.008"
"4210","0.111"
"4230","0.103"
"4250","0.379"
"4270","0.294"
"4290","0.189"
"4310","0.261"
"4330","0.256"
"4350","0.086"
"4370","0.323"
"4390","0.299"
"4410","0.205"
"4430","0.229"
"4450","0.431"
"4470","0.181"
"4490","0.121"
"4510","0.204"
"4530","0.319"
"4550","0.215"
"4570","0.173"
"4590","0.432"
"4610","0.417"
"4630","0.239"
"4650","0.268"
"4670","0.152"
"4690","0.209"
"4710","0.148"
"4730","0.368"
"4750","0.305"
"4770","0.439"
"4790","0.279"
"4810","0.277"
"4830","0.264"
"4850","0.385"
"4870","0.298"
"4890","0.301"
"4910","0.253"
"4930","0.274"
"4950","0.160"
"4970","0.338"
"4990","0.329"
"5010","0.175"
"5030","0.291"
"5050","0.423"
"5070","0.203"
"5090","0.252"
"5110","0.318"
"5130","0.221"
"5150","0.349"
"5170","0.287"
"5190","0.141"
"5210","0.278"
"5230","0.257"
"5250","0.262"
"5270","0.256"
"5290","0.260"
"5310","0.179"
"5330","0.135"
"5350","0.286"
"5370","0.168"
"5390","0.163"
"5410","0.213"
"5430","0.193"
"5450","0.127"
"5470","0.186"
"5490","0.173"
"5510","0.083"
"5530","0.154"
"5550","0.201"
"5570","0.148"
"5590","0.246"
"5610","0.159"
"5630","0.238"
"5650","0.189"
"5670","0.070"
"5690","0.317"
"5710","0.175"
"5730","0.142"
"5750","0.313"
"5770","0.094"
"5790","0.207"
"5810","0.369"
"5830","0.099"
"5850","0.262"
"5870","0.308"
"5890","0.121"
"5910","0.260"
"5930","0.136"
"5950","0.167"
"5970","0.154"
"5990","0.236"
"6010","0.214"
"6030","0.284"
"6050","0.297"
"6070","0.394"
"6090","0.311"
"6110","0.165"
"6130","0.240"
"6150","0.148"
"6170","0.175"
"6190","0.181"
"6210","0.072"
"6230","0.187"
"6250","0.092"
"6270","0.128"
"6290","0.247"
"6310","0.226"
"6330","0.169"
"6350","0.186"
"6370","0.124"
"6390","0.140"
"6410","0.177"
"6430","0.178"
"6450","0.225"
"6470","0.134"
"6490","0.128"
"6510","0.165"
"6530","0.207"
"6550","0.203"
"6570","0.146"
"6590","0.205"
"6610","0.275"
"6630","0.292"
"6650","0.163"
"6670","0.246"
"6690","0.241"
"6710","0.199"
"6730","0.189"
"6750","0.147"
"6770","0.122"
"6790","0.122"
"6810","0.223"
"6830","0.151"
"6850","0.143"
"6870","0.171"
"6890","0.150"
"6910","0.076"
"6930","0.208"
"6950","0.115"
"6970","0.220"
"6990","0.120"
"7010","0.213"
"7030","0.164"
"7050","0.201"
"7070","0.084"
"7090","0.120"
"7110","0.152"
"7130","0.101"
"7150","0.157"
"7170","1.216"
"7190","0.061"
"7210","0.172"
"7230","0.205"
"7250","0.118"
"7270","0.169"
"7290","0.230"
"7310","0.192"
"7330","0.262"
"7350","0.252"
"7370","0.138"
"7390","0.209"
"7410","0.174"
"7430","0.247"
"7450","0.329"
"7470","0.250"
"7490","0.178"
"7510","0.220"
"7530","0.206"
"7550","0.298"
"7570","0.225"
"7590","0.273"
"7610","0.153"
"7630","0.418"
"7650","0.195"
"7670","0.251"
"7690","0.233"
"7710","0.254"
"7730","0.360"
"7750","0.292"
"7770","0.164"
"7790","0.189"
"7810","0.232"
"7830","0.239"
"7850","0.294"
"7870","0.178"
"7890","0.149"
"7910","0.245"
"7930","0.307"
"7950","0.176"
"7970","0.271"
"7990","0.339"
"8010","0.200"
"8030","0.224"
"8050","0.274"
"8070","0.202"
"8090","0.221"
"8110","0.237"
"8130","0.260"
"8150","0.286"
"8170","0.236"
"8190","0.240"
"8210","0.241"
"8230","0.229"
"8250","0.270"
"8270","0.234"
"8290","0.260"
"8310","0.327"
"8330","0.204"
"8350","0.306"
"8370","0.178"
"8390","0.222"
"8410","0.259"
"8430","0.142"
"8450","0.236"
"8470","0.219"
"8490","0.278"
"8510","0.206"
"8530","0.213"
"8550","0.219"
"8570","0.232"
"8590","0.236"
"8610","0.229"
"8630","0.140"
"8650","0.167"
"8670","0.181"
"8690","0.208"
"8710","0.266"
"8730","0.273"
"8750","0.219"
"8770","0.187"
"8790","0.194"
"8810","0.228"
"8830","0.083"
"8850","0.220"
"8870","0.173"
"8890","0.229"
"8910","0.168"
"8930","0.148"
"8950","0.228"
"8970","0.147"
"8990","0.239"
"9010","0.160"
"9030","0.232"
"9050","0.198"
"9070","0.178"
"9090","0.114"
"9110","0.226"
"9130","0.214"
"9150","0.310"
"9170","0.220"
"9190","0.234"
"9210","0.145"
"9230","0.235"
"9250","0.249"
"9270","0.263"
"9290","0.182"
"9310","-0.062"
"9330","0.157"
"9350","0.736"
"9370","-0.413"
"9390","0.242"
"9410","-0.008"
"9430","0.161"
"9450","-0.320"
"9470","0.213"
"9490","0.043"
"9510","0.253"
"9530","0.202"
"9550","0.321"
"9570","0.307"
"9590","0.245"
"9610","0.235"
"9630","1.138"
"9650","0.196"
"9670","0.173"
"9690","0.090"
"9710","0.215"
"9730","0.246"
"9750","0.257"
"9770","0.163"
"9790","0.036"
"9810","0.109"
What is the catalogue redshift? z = 0.92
